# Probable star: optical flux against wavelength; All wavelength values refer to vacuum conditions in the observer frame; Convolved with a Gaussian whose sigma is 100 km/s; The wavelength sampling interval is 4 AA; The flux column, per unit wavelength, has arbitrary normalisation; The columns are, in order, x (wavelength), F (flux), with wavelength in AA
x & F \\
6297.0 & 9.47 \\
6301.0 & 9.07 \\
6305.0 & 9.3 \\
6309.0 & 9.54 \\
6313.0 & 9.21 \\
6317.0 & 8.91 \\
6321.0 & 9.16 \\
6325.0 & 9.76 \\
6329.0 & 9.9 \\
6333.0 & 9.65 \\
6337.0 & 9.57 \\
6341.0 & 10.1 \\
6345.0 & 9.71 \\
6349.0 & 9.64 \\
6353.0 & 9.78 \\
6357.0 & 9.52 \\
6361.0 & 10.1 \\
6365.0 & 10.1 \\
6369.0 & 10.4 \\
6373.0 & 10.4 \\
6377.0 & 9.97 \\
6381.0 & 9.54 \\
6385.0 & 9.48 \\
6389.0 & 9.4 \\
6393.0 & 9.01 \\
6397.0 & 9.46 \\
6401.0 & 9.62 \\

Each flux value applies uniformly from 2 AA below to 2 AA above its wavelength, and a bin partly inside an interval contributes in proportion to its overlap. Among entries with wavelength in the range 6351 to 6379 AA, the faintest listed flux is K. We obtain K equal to 9.52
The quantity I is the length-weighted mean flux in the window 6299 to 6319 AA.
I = 9.21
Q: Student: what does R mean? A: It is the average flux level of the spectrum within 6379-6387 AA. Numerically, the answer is 9.51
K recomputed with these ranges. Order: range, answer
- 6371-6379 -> 9.97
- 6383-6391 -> 9.4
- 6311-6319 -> 8.91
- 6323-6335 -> 9.65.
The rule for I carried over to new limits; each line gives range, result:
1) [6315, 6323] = 9.04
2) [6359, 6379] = 10.2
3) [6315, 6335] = 9.48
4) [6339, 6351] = 9.82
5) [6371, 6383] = 9.97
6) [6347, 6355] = 9.71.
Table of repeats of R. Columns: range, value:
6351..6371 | 9.98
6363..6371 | 10.2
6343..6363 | 9.75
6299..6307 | 9.19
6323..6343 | 9.8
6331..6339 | 9.61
